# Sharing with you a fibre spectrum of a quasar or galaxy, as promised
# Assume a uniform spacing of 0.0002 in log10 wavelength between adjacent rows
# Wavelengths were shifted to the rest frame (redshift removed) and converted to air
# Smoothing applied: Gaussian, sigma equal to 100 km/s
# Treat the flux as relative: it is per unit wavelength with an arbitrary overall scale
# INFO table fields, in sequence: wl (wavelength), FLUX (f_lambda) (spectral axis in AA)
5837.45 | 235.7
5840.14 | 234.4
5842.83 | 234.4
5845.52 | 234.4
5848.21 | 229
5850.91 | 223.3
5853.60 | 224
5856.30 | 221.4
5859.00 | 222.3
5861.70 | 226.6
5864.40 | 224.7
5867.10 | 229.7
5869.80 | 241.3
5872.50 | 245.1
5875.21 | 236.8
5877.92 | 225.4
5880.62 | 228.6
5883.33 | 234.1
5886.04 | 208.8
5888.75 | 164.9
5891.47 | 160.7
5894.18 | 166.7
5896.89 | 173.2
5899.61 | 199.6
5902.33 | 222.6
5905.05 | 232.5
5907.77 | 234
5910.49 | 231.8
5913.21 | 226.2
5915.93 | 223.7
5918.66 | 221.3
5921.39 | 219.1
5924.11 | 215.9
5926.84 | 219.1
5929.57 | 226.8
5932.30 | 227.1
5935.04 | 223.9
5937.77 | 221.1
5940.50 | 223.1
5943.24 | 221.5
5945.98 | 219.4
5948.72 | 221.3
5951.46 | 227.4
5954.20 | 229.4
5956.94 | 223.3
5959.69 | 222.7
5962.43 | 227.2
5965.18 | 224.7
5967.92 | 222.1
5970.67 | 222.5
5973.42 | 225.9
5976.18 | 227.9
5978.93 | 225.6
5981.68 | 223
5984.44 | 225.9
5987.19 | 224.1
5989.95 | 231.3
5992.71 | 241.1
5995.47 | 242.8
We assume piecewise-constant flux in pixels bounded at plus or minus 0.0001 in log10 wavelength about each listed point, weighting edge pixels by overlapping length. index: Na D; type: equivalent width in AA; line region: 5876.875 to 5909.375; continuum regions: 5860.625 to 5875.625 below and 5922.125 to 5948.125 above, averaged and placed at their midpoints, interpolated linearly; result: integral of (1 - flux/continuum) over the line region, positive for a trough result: 3.57 AA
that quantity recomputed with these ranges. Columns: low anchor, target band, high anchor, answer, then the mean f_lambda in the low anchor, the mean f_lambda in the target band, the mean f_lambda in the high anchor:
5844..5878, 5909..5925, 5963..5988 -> 0.28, 230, 223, 225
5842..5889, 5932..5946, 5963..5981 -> 0.17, 227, 223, 225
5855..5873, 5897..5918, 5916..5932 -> 0.21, 230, 221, 221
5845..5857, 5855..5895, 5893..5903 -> -1.75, 226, 216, 189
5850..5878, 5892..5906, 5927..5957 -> 1.92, 229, 196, 224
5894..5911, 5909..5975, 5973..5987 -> -1.70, 210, 224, 226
